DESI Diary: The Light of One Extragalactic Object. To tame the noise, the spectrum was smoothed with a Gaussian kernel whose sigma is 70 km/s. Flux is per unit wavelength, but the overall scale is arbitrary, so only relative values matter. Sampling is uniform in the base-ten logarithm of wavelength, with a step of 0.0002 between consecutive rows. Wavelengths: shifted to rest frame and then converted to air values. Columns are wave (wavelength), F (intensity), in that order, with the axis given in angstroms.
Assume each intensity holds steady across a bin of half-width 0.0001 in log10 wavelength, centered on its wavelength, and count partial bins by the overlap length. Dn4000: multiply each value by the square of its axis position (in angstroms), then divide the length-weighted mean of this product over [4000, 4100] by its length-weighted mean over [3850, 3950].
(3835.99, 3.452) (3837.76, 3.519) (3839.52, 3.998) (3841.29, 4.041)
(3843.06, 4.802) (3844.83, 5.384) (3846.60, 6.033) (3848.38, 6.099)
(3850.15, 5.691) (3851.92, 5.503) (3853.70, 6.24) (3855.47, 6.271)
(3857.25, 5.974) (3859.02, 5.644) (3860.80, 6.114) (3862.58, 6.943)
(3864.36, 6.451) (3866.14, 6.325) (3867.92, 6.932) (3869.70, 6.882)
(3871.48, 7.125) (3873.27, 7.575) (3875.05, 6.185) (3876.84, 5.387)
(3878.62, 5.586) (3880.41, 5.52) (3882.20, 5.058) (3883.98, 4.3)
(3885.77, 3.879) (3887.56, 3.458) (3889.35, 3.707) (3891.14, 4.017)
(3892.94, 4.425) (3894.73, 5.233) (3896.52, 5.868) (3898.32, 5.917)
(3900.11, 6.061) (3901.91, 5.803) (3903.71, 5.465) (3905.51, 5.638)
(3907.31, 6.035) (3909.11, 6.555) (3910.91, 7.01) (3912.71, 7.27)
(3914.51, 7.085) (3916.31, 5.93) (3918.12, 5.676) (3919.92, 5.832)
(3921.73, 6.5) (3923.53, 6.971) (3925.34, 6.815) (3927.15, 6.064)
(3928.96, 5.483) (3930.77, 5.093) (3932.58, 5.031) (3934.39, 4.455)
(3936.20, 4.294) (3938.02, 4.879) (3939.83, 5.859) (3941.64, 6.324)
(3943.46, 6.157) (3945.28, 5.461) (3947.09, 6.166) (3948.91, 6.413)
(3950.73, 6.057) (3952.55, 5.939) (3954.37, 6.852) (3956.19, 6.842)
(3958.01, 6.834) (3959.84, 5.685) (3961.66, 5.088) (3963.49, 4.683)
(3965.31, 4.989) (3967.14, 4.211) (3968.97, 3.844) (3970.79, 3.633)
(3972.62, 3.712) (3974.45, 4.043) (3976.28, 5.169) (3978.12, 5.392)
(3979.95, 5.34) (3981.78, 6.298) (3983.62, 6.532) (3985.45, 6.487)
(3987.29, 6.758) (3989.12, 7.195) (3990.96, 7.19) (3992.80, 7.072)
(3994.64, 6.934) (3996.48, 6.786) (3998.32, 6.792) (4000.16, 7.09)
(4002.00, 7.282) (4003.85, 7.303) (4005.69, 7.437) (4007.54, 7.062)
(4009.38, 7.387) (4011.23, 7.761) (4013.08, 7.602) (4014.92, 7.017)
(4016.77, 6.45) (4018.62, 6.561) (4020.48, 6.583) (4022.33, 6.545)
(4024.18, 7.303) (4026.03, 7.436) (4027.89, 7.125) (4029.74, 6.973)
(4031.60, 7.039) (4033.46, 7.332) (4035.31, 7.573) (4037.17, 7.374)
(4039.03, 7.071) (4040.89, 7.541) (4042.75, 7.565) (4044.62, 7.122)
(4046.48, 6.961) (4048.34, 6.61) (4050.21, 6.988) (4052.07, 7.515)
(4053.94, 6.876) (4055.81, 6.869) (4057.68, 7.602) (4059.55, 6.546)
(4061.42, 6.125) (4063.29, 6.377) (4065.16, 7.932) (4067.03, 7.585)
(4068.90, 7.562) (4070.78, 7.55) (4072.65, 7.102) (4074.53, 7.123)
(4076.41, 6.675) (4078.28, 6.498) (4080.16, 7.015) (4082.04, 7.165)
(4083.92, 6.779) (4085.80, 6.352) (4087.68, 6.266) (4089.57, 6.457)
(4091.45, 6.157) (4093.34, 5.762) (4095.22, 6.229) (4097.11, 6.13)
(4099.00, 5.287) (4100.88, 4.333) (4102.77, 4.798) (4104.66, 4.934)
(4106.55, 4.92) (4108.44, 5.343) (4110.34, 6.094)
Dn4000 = 1.29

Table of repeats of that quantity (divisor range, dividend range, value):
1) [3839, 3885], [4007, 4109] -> 1.27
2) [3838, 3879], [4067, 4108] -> 1.18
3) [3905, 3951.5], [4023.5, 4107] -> 1.21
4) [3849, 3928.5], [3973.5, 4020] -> 1.20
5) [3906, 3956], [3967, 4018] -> 1.08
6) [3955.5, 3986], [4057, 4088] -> 1.41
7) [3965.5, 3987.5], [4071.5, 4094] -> 1.38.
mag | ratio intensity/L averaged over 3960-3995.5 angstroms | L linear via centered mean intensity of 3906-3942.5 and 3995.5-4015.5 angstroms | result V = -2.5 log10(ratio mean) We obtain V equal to 0.23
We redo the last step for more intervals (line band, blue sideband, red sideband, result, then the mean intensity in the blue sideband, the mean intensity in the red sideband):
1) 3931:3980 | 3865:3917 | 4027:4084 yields 0.181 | 5.74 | 7.11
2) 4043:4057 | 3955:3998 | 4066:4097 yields -0.095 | 5.71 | 6.75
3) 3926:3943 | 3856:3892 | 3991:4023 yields 0.182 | 5.66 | 7.05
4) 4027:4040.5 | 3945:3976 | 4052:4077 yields -0.104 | 5.31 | 7.09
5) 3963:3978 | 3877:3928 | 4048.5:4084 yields 0.392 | 5.63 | 7.04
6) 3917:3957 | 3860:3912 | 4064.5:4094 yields 0.027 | 5.71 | 6.87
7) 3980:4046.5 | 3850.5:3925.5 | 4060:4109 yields -0.145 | 5.87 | 6.33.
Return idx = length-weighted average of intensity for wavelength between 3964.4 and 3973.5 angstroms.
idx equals 4.08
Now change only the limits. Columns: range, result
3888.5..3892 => 3.86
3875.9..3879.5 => 5.5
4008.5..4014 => 7.58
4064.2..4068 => 7.76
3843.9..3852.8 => 5.74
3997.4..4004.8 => 7.12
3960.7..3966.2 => 4.93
